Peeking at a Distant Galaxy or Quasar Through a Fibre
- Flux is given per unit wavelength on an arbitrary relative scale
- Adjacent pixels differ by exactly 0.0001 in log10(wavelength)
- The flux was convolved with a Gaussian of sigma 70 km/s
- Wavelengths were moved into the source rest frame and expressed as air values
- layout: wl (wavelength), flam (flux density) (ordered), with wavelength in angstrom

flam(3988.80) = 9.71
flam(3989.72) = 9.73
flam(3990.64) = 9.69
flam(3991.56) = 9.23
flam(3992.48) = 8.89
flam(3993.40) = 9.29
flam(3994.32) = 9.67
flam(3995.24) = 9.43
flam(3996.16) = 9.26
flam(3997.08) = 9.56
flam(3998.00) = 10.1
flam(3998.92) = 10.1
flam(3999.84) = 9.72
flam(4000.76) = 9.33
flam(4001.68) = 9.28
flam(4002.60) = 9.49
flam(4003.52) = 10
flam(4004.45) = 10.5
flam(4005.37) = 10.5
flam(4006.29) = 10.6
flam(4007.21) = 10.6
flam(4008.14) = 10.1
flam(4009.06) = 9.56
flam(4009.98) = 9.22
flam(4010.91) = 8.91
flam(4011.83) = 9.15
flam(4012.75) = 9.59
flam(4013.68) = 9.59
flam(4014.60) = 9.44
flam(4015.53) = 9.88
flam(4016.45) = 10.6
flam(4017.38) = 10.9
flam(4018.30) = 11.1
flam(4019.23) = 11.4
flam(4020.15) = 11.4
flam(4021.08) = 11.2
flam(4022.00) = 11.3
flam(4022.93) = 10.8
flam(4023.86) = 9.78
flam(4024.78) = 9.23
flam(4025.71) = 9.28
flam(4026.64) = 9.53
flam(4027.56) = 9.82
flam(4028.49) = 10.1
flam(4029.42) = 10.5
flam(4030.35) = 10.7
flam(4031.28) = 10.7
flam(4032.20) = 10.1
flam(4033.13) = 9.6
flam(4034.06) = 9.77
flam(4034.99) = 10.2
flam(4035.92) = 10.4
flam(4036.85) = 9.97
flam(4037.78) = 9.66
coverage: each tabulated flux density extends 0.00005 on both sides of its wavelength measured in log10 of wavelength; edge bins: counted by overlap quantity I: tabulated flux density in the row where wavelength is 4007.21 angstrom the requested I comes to 10.6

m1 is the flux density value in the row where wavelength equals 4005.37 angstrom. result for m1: 10.5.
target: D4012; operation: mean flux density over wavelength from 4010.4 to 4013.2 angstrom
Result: 9.22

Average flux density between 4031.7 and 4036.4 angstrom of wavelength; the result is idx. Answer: 10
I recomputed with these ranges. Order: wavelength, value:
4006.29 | 10.6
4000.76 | 9.33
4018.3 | 11.1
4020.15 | 11.4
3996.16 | 9.26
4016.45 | 10.6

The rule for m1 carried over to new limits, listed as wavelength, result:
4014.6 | 9.44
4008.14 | 10.1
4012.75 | 9.59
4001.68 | 9.28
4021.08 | 11.2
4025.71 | 9.28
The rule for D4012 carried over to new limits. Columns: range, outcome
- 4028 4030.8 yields 10.4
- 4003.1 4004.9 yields 10.2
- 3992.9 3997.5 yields 9.43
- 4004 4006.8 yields 10.6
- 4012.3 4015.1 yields 9.52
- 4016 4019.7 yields 11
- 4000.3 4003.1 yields 9.39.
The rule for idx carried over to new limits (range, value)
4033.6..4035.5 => 9.99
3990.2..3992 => 9.45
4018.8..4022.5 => 11.3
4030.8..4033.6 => 10.1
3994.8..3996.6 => 9.35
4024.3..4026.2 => 9.27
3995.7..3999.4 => 9.76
